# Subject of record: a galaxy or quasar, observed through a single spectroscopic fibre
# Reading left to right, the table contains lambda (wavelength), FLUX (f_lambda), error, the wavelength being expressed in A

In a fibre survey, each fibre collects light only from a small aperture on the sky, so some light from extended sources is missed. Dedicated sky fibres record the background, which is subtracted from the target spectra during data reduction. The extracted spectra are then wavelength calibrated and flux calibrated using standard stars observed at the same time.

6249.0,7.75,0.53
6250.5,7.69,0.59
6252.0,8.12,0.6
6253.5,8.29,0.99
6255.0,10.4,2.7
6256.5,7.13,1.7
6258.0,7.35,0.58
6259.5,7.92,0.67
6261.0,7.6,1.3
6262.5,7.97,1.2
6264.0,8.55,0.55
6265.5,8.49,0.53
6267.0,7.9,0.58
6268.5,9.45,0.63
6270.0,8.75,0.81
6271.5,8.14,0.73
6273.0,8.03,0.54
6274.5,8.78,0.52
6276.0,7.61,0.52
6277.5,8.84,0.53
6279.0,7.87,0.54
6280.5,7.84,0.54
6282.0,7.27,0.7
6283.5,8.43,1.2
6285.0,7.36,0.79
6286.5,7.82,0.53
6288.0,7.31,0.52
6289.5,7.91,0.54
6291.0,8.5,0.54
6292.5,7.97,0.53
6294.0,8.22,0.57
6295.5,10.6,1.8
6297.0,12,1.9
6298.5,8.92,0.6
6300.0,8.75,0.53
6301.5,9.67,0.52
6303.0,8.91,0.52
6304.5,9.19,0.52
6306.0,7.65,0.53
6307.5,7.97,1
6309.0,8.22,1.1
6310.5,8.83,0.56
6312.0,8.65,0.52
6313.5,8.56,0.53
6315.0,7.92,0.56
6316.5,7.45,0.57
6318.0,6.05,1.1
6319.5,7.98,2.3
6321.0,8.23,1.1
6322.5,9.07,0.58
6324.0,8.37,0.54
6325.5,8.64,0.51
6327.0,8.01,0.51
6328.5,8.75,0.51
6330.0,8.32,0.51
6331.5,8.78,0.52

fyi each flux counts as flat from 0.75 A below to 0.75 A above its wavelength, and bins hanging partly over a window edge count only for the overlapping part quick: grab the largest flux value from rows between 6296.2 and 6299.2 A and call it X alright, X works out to 12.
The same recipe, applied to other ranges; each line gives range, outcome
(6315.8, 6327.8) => 9.07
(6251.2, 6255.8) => 10.4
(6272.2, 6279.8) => 8.84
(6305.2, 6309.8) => 8.22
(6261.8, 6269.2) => 9.45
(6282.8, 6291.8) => 8.5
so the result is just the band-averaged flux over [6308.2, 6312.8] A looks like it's 8.56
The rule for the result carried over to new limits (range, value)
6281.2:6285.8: 7.69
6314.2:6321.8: 7.54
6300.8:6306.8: 8.84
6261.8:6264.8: 8.27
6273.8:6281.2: 8.19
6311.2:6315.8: 8.37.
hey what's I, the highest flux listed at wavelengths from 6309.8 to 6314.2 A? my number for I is 8.83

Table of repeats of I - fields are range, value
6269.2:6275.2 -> 8.78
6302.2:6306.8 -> 9.19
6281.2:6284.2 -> 8.43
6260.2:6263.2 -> 7.97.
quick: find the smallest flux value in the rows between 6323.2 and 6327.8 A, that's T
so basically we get 8.01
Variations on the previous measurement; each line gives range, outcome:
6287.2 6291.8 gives 7.31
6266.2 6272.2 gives 7.9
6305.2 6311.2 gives 7.65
